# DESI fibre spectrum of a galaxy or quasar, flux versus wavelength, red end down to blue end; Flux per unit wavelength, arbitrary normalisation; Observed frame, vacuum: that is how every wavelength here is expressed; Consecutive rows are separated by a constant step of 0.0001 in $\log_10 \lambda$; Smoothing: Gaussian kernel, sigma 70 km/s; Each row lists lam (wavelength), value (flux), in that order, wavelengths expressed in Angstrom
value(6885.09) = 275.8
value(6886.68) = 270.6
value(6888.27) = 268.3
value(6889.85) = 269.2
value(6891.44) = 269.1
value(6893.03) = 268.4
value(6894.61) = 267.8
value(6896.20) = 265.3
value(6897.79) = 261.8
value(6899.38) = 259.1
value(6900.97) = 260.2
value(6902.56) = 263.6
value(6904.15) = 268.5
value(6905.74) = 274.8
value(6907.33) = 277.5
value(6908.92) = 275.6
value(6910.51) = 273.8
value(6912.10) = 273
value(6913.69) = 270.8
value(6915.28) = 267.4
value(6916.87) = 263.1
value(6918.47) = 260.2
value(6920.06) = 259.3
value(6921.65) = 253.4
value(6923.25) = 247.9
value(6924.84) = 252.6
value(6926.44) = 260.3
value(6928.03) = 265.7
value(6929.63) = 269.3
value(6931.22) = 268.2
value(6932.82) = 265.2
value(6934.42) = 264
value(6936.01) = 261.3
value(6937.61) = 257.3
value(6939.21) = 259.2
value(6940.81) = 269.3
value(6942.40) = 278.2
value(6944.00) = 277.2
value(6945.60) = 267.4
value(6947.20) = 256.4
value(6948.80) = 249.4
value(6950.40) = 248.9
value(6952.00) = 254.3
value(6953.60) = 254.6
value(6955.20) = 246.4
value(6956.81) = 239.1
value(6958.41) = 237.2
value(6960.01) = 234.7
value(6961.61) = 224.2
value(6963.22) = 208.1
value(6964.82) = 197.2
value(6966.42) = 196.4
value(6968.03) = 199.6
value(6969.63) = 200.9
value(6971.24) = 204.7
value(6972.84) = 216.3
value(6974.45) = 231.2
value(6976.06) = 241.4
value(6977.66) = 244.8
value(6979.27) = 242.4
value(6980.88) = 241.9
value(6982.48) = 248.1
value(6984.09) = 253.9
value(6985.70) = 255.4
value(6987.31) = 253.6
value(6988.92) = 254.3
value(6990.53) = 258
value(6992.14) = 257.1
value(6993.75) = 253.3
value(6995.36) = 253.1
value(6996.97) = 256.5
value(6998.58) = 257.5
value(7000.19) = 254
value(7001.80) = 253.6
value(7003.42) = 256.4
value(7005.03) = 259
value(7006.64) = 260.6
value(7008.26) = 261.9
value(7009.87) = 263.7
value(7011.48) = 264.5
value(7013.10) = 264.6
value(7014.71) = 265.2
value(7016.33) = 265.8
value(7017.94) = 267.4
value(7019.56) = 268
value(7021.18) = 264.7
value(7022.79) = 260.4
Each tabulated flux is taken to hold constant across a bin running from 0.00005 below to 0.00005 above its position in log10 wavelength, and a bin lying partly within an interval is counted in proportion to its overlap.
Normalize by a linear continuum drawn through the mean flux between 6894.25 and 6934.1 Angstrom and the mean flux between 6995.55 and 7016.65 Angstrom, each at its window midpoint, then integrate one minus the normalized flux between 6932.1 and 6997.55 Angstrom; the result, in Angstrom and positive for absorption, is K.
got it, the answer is 4.51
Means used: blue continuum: 265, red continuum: 260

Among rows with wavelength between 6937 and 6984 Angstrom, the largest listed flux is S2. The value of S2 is 278.2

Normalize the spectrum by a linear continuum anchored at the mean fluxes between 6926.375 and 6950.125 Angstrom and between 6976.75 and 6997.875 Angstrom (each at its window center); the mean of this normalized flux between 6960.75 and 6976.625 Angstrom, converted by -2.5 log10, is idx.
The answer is 0.209 mag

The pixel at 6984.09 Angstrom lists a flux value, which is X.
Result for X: 253.9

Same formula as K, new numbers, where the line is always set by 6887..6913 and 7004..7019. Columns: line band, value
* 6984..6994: 0.4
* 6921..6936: 0.4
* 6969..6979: 1.5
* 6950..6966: 2.0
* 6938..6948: 0.0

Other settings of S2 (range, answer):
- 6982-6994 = 258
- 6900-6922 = 277.5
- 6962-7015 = 265.2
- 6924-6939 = 269.3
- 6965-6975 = 231.2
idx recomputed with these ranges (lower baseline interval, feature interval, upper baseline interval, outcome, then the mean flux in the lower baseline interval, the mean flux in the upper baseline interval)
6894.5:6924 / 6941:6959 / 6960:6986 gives -0.072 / 265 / 225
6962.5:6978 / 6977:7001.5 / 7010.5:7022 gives -0.078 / 213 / 266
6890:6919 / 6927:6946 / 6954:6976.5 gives -0.104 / 268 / 220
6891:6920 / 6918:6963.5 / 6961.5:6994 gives -0.021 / 268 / 232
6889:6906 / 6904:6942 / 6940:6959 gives -0.015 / 266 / 257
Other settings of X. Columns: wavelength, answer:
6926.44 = 260.3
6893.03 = 268.4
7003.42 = 256.4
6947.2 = 256.4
